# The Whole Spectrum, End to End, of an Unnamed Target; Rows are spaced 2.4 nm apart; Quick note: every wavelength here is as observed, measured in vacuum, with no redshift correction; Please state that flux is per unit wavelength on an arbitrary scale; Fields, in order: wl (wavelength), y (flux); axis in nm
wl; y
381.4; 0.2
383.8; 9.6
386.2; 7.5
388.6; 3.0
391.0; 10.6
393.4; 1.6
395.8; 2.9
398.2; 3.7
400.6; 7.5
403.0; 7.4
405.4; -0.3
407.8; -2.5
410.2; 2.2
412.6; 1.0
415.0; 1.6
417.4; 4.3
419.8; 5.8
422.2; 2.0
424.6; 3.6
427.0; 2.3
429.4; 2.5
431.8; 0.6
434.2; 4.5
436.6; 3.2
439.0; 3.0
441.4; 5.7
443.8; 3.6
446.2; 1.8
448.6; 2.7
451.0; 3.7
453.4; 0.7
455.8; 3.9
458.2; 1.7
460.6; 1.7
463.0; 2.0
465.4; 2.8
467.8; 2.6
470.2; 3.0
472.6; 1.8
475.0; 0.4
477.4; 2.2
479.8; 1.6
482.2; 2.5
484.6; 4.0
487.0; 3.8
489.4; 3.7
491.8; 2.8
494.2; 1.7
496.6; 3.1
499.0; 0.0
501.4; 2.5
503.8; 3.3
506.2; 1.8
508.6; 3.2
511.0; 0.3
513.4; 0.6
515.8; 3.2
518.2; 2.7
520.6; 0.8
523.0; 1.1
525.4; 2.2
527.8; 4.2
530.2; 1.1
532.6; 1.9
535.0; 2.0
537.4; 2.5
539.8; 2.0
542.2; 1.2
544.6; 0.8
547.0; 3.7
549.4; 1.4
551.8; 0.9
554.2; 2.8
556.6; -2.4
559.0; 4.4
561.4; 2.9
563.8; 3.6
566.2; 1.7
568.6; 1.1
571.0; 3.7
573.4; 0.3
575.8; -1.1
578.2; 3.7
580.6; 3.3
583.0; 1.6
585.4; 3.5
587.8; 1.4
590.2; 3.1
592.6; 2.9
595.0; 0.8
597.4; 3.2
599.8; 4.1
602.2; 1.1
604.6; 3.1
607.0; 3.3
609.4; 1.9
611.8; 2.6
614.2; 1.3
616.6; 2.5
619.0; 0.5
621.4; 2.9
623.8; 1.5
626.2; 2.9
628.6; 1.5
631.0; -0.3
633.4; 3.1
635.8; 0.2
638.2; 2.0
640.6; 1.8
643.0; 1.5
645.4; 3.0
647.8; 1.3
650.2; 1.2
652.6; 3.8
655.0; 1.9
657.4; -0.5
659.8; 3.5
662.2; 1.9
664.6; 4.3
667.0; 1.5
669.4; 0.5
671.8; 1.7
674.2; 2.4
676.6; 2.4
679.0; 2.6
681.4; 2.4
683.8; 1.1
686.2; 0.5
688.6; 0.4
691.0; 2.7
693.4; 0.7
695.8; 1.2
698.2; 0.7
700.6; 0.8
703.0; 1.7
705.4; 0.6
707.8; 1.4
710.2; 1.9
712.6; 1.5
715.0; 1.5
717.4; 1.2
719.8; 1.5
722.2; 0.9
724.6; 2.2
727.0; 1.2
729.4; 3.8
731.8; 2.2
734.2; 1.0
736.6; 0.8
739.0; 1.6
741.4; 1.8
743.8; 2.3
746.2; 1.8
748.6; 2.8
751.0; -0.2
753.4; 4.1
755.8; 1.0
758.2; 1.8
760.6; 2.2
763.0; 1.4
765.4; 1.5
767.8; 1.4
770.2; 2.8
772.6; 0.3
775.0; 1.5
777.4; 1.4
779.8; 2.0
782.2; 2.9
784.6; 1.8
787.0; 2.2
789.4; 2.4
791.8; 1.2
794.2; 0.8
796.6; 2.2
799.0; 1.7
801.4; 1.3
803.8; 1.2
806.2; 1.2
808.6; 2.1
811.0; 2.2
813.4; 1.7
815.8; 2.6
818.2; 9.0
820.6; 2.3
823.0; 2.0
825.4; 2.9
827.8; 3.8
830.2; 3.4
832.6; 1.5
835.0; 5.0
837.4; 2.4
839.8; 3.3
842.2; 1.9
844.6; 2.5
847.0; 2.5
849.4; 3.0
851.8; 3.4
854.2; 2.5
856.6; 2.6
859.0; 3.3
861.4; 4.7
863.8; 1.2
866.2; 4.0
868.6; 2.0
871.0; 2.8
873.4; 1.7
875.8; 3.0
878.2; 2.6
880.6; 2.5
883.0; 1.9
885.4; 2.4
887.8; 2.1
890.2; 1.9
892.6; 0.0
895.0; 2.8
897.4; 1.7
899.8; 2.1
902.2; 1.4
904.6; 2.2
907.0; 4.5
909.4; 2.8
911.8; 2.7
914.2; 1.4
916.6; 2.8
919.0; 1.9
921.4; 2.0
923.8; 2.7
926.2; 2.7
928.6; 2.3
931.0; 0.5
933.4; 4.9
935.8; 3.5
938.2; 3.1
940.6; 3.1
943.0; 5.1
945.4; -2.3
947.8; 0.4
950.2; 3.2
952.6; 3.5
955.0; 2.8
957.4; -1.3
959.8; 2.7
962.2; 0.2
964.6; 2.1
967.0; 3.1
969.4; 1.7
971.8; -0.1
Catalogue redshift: 1.19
